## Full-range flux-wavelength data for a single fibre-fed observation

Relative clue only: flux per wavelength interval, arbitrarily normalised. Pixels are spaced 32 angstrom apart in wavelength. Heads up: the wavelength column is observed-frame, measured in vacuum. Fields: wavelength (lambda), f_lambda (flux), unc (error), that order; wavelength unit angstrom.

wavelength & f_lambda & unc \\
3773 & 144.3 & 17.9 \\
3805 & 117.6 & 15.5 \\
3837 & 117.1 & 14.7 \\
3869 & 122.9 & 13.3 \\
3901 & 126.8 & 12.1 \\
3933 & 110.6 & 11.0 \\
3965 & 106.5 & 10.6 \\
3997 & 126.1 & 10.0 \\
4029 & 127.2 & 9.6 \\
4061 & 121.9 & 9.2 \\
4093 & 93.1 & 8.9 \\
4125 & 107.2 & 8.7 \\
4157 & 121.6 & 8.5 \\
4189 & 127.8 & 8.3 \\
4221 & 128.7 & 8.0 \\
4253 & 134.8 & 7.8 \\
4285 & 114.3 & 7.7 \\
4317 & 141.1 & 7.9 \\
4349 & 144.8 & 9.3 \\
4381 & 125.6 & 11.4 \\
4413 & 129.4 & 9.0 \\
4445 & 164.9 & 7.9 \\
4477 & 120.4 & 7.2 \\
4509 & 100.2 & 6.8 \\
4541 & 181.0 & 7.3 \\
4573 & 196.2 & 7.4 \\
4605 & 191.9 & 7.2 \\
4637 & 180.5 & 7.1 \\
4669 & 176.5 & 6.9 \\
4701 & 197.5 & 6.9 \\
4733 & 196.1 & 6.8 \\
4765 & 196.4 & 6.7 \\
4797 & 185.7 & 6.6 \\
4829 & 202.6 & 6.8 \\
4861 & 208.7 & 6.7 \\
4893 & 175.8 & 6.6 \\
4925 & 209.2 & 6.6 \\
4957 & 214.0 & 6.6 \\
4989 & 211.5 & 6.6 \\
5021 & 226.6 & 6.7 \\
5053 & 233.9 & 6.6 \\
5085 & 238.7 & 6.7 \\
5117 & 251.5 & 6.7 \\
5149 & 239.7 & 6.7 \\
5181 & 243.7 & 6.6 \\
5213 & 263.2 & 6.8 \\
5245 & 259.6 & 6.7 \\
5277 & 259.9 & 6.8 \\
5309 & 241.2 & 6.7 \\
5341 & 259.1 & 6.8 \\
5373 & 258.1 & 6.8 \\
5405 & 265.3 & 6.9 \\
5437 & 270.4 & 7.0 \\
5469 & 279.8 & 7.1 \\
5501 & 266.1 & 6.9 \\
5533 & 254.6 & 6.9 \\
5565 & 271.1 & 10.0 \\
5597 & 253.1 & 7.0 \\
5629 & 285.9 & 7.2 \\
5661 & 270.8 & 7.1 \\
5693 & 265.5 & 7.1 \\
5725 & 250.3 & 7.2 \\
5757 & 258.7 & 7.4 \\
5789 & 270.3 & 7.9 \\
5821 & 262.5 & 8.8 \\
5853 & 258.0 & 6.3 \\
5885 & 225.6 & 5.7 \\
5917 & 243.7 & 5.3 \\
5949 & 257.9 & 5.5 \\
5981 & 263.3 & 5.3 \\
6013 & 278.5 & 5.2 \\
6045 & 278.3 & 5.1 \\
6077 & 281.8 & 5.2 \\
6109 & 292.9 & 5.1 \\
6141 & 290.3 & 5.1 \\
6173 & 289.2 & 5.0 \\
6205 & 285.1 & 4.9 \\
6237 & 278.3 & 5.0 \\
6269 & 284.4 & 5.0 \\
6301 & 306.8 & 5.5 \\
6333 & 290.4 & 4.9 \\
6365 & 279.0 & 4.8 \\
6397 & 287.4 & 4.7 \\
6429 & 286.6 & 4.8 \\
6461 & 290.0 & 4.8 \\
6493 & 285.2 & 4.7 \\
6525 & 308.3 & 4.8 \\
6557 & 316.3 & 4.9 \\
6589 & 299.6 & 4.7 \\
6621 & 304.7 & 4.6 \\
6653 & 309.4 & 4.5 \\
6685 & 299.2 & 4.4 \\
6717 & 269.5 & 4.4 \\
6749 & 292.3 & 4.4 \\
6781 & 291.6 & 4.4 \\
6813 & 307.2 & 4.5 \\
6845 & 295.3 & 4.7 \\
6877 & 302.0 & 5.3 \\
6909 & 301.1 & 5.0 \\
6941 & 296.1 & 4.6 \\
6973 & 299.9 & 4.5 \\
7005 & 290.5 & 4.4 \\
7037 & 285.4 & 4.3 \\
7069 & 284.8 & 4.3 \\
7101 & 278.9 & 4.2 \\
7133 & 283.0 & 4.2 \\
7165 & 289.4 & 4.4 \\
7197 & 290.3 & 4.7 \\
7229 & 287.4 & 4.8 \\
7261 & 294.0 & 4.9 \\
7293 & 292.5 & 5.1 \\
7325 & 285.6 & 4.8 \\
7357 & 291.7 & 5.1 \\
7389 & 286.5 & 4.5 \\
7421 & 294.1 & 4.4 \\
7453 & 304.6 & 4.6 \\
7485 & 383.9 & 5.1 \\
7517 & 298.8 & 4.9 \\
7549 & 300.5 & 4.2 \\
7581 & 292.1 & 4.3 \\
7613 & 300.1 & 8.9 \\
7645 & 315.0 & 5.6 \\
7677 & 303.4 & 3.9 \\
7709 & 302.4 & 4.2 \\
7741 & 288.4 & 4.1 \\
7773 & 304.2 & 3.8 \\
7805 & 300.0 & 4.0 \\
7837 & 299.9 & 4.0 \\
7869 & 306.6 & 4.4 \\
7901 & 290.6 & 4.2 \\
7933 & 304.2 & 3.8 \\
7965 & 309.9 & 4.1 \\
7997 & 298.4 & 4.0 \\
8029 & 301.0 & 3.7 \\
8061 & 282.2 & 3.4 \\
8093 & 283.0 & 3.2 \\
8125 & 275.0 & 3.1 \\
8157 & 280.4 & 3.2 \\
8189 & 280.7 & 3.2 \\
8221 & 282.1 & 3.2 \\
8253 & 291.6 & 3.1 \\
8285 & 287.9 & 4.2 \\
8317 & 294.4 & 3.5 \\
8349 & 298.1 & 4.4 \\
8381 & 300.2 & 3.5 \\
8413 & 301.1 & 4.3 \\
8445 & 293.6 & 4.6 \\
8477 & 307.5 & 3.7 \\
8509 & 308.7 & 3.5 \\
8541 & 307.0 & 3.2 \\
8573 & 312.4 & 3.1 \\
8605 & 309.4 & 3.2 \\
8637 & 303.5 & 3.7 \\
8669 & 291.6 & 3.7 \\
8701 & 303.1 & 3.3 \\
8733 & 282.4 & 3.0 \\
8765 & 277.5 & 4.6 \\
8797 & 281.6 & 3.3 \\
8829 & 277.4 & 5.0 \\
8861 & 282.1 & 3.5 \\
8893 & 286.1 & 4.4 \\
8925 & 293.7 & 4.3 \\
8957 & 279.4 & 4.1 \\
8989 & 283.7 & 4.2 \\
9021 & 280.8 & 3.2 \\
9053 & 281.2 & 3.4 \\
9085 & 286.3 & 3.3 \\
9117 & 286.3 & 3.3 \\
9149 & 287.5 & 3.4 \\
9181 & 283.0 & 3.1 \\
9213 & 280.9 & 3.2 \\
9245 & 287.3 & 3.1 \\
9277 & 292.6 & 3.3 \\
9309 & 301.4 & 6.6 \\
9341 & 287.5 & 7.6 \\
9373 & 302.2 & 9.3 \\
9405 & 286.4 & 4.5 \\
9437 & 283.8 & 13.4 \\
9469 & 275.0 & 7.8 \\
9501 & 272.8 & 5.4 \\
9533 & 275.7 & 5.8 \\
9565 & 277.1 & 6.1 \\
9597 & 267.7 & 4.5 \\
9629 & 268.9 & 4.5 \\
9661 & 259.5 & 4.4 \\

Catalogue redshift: 0.14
